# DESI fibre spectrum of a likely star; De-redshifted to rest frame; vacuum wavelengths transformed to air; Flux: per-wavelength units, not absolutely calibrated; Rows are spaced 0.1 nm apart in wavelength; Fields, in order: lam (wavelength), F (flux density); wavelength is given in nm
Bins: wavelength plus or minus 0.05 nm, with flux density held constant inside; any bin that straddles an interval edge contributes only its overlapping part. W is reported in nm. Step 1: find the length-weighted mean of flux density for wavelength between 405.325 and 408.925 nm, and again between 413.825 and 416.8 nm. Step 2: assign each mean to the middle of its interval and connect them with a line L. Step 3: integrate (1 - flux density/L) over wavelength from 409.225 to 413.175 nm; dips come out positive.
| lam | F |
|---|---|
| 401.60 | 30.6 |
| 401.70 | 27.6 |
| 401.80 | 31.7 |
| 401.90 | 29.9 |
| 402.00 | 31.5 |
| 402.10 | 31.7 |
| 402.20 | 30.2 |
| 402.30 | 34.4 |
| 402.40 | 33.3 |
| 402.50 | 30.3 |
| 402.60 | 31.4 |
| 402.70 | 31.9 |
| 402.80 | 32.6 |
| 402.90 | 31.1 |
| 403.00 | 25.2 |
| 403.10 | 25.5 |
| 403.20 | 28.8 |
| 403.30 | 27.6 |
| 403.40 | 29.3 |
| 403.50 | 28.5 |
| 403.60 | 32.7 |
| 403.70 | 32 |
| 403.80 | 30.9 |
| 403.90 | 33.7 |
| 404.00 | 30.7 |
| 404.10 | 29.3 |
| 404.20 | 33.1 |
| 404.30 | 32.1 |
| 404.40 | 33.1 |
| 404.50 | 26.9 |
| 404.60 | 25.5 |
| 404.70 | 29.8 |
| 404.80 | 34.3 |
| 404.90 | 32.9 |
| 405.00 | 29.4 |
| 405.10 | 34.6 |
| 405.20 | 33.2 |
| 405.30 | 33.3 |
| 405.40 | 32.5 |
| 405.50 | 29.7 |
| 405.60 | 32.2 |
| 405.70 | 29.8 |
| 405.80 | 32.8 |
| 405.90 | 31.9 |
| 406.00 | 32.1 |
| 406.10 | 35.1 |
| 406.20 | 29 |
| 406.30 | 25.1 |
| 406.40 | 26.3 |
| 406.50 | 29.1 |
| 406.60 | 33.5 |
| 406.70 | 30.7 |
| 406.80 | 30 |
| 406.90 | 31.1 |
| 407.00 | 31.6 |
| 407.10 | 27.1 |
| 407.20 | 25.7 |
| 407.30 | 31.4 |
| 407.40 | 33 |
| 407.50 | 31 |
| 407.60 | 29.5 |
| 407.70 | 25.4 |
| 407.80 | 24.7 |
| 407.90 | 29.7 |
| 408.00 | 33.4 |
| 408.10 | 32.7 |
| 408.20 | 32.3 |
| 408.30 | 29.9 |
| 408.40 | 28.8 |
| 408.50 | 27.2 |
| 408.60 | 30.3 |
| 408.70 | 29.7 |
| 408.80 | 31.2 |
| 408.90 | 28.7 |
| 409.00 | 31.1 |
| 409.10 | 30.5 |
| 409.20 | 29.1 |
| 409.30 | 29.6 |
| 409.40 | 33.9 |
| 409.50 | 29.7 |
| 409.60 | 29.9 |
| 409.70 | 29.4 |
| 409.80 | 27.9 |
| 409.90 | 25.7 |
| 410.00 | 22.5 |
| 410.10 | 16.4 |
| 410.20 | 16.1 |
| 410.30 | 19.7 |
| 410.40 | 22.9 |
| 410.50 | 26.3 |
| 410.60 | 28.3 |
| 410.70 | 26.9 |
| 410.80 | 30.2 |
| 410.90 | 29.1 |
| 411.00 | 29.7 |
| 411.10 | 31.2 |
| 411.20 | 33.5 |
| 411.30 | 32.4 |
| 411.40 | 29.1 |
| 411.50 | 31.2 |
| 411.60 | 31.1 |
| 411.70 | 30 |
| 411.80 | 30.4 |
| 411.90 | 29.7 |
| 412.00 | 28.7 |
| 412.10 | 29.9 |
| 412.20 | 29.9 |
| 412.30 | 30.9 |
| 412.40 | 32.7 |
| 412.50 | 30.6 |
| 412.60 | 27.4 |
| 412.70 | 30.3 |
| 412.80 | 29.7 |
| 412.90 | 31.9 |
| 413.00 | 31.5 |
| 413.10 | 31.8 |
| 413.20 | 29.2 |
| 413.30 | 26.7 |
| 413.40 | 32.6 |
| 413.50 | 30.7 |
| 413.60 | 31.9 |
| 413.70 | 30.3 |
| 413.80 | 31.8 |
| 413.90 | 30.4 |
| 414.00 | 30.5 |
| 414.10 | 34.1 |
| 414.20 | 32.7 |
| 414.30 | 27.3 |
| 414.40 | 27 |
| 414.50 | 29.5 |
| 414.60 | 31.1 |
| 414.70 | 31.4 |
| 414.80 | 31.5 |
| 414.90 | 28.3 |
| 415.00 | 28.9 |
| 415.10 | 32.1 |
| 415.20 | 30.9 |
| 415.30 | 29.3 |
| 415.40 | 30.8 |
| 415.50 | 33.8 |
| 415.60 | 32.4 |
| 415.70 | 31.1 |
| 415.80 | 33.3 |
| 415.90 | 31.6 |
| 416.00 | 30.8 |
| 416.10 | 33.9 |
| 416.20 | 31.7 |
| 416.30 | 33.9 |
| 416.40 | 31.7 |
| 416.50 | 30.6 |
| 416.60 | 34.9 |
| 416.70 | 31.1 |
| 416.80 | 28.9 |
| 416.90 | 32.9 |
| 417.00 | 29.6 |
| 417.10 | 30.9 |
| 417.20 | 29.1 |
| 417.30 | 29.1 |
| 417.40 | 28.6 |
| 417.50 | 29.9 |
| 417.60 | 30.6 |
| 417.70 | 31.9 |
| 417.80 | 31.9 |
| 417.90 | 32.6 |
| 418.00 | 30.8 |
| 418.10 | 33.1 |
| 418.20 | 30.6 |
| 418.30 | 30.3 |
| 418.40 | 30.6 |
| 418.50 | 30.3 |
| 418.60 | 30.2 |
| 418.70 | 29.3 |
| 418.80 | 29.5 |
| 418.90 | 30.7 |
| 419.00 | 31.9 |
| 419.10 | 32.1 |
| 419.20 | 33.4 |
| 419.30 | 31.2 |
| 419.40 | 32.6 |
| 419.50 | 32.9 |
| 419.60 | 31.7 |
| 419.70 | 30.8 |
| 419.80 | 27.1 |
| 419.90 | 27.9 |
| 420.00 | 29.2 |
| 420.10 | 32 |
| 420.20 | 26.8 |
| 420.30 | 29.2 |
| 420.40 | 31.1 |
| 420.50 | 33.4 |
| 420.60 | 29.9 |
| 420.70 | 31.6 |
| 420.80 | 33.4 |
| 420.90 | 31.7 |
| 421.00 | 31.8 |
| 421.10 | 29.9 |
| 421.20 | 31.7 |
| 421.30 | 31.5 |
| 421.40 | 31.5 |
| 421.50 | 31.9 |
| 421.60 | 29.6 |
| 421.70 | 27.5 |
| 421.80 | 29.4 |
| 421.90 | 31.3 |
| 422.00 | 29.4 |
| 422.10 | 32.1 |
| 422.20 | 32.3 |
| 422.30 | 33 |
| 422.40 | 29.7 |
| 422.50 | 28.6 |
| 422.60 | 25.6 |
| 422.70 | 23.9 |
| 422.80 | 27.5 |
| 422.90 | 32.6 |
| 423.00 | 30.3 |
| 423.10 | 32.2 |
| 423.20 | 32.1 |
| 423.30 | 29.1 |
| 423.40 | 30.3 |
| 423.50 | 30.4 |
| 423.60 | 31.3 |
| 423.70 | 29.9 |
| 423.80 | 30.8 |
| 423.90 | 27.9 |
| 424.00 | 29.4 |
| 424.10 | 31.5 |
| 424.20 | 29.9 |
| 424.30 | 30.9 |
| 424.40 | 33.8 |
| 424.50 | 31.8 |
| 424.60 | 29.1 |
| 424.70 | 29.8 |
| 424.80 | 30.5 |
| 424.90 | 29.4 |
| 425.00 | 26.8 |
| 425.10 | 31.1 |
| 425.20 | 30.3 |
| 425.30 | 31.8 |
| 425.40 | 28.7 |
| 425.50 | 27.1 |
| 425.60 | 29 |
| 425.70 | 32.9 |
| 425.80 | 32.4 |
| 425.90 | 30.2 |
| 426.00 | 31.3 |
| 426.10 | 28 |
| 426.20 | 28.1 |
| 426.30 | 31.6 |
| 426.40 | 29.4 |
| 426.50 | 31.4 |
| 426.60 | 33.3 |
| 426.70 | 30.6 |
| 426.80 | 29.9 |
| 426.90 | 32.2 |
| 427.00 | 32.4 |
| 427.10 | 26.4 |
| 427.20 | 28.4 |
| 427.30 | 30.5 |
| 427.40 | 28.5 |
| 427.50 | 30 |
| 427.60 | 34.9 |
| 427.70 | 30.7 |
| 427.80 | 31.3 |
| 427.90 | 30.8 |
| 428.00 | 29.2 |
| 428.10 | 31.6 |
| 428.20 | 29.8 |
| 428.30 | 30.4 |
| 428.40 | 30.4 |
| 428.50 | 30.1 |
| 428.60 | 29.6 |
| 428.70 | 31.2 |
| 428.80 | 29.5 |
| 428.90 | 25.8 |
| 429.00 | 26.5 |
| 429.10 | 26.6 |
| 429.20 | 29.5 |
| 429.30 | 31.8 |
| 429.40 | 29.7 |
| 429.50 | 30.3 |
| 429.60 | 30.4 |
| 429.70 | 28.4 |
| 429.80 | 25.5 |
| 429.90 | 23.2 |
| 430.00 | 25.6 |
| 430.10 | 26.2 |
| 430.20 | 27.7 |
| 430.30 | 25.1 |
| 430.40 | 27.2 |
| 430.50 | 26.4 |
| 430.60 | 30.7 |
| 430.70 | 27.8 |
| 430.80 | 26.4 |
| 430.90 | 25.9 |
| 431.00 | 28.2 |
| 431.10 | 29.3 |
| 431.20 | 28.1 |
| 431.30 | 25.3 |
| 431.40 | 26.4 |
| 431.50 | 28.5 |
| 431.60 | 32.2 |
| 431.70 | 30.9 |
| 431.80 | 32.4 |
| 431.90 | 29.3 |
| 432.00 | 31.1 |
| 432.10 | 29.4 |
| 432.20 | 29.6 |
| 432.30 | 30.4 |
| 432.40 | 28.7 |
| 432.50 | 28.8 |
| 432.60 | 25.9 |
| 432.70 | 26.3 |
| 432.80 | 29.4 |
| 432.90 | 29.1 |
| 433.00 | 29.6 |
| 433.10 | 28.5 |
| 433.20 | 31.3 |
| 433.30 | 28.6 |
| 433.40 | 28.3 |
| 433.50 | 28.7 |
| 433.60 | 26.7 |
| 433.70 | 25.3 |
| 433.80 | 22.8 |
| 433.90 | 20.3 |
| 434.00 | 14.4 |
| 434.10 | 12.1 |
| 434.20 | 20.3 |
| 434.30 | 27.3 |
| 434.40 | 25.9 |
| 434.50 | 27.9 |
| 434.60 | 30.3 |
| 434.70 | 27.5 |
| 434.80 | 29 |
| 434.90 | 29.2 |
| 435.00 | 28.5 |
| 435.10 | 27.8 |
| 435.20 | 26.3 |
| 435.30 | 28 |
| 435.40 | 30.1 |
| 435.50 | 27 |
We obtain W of 0.26 nm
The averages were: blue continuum 30.1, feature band 28.7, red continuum 31.2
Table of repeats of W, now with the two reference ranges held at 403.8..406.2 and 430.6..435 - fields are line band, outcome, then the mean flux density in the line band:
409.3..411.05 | 0.26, 26.3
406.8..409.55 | 0.10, 29.9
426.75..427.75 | -0.08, 30.4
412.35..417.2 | -0.14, 31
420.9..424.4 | -0.17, 30.3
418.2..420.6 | -0.10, 30.6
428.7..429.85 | -0.03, 28.7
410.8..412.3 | 0.01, 30.4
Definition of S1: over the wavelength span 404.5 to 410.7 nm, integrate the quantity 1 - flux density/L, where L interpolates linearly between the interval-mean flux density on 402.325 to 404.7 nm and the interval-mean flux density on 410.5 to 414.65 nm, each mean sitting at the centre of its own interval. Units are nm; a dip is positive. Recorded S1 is 0.212 nm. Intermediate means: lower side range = 30.3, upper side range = 30.3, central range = 29.2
